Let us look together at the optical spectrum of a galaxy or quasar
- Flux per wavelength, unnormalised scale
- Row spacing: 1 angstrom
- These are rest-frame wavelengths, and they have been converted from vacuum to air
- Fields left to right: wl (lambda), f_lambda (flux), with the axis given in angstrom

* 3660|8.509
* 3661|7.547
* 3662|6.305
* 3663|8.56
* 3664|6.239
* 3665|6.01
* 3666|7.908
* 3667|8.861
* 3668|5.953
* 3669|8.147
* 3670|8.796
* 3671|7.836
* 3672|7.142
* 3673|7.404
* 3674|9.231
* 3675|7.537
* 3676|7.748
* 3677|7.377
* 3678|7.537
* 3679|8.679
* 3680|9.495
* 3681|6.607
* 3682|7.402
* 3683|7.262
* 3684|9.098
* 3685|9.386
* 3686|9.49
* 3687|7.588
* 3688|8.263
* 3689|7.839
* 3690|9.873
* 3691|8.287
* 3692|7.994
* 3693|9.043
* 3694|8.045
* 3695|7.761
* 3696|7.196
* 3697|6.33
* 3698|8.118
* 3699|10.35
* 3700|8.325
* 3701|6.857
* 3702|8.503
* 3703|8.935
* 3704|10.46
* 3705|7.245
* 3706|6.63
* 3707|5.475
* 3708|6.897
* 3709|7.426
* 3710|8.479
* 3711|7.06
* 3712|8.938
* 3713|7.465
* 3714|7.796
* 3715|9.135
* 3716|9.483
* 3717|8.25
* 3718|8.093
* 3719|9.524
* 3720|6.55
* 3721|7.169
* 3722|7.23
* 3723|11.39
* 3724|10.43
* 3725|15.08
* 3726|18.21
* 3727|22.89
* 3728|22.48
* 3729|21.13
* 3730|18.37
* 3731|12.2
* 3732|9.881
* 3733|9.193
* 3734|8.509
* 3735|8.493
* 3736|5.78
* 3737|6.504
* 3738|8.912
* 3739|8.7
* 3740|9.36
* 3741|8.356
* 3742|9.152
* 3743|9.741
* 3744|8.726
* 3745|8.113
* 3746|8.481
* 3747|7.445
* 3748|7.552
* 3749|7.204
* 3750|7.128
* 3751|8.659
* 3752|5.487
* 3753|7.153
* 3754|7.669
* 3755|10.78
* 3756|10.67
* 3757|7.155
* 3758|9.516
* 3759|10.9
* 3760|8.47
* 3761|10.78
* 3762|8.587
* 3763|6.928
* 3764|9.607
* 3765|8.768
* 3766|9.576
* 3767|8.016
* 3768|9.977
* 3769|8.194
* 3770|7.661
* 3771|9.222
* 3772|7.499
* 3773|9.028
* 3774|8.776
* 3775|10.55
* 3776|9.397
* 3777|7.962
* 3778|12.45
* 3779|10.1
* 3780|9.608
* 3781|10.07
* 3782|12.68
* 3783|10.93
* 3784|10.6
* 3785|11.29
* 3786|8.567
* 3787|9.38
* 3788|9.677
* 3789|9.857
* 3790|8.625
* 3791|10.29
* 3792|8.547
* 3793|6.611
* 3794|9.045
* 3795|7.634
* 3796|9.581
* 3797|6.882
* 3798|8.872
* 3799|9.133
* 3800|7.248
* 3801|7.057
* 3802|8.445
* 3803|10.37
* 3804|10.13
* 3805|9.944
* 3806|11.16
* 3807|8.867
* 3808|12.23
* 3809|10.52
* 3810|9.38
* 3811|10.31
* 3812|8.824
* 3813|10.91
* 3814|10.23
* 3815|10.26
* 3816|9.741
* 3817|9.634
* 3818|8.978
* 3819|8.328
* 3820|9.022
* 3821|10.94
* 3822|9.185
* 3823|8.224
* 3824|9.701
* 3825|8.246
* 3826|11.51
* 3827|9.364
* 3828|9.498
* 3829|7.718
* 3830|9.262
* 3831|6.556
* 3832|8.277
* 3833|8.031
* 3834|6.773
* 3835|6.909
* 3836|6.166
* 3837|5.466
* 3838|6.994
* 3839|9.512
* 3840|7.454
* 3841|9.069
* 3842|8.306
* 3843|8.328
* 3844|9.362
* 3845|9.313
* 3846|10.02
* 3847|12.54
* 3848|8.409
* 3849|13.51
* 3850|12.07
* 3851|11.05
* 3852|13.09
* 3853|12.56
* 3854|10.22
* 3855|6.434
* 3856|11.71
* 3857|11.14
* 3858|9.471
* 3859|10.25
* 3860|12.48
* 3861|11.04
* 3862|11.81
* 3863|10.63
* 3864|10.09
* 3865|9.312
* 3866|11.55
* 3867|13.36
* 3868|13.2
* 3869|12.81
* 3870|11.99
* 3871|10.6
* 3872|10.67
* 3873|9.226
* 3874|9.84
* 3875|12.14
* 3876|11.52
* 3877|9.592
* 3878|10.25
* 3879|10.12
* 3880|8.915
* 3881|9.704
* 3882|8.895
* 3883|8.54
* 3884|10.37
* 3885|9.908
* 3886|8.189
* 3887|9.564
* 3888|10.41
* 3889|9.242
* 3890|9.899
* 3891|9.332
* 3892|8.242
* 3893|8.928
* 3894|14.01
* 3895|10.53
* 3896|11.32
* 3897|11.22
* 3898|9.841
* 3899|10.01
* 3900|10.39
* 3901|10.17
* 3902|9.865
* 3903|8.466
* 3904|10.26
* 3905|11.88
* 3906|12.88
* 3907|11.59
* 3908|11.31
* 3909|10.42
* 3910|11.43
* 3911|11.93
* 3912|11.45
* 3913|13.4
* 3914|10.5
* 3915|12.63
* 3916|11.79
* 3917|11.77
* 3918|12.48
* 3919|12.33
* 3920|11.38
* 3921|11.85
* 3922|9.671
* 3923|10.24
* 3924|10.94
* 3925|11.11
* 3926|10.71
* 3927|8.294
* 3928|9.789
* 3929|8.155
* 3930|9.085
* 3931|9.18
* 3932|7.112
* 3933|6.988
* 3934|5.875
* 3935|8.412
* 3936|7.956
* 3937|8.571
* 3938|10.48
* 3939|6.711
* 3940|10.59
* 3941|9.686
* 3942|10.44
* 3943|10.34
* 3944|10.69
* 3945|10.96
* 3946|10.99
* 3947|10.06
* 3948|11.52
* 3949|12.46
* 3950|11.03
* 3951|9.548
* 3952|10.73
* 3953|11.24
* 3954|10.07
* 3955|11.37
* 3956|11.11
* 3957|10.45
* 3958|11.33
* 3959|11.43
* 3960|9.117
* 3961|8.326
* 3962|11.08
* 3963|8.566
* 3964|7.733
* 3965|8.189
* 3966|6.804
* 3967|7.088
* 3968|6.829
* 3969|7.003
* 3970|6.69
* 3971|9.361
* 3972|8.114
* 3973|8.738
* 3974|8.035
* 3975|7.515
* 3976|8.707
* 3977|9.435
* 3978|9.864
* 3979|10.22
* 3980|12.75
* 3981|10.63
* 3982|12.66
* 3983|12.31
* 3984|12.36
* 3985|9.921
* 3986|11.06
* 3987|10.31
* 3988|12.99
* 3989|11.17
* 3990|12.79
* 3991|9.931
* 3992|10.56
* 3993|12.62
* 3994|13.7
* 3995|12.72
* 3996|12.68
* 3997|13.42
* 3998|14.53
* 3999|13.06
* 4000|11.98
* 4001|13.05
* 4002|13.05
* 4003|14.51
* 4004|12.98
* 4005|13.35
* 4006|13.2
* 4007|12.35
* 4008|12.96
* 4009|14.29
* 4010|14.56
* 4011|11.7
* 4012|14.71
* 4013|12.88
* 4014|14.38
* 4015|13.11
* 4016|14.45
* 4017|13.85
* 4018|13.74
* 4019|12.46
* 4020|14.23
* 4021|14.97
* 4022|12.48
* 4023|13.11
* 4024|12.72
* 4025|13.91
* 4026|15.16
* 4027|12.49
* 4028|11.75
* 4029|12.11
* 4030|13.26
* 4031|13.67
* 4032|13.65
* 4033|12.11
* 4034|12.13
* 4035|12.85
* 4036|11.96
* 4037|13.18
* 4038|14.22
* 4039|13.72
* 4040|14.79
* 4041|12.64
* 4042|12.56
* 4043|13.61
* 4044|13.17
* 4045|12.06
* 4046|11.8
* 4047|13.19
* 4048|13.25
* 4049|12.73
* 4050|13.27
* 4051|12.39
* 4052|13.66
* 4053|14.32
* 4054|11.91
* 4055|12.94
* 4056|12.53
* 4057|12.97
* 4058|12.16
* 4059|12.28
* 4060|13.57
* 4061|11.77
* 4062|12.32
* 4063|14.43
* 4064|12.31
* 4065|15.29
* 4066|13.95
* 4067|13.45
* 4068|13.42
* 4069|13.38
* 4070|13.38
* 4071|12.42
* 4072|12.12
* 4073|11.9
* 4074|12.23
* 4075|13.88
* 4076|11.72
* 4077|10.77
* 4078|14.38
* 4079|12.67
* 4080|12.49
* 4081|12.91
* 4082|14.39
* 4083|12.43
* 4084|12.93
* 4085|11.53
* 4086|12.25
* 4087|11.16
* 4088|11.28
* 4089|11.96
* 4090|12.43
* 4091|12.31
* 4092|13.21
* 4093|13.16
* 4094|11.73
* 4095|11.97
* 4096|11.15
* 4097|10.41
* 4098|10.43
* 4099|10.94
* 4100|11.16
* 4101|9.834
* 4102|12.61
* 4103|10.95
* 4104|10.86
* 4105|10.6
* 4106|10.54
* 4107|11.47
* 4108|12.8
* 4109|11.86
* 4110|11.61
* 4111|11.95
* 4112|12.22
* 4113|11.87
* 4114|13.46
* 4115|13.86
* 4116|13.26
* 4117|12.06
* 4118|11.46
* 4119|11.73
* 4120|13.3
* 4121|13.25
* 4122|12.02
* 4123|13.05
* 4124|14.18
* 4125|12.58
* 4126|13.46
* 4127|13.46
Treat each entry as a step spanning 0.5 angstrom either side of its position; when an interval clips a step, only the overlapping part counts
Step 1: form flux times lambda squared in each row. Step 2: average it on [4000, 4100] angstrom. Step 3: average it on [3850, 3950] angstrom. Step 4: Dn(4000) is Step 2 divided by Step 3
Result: 1.33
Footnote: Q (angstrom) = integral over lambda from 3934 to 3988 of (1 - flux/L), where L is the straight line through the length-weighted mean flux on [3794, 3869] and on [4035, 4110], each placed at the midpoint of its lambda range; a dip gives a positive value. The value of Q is 6.76 angstrom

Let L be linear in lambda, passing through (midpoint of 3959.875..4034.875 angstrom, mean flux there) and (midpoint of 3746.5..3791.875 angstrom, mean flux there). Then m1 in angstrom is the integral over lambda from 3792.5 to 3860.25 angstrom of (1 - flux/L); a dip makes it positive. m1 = 3.1 angstrom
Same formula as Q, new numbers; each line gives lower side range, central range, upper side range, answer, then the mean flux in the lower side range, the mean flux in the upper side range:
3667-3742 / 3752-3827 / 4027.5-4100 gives 4.84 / 9.14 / 12.7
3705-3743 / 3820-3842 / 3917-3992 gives 3.68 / 10.1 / 9.88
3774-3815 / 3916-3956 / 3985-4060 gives 5.58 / 9.6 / 13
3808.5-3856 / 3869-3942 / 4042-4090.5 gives 1.25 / 9.31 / 12.8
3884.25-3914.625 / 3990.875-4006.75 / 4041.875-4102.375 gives -1.62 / 10.6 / 12.5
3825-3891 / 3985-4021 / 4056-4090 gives -3.48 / 9.86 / 12.7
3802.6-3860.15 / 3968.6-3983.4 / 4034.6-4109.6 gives 2.42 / 9.53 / 12.5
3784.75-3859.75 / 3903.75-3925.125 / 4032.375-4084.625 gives -1.61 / 9.31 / 12.9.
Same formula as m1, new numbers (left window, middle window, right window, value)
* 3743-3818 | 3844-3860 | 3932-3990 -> -2.40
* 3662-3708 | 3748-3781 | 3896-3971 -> -0.89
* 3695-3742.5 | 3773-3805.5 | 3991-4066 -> 3.49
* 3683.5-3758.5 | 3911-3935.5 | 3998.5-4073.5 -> 3.10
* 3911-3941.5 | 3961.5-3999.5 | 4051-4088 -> 2.68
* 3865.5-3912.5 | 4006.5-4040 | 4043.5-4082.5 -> -2.58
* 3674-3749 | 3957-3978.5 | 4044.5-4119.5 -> 5.24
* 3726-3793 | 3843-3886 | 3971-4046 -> 1.02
